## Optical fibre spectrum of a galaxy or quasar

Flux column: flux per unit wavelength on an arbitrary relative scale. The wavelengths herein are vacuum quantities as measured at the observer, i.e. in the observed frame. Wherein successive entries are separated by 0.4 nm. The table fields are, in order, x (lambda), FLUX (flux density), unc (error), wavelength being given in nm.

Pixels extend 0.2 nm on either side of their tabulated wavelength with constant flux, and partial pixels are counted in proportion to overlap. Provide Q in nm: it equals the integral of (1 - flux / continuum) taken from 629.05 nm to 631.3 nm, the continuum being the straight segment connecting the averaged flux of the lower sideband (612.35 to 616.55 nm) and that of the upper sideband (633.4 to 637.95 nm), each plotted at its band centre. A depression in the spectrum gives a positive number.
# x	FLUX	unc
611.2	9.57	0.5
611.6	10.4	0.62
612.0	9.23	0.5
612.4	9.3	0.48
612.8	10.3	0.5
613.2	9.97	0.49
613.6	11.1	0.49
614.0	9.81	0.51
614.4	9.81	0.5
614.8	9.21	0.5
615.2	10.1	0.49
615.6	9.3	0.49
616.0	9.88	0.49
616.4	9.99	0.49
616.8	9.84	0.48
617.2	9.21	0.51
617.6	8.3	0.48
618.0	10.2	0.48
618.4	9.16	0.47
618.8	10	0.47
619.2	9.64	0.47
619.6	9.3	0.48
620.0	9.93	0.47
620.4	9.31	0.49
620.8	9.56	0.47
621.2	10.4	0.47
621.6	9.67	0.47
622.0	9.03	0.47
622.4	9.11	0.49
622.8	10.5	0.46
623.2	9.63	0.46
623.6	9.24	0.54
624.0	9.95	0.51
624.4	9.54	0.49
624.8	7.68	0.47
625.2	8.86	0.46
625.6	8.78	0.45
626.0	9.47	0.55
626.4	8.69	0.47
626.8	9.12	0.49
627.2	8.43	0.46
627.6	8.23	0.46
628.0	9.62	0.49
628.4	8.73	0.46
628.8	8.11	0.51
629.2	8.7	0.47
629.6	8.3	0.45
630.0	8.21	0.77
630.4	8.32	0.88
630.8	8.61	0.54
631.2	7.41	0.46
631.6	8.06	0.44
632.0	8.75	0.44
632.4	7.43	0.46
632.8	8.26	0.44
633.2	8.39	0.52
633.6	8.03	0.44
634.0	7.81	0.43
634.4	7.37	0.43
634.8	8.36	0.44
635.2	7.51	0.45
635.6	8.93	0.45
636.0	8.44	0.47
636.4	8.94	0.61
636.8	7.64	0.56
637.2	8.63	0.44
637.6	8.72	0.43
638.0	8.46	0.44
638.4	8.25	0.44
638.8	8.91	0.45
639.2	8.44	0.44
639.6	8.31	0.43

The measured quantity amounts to 0.10 nm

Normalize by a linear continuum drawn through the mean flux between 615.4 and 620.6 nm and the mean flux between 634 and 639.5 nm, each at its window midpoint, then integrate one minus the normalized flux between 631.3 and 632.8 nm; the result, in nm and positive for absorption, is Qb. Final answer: 0.10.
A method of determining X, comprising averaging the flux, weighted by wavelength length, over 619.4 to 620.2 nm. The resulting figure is 9.62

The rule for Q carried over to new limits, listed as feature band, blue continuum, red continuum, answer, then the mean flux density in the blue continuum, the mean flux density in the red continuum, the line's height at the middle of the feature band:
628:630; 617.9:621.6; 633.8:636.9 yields 0.05 nm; 9.71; 8.14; 8.78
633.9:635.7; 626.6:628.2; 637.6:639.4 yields 0.14 nm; 8.85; 8.54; 8.64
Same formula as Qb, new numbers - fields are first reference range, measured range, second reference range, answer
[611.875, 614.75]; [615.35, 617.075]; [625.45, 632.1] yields -0.015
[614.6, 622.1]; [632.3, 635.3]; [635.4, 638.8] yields 0.272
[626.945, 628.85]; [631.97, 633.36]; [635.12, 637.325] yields 0.061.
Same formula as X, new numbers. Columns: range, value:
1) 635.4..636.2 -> 8.69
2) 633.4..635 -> 7.89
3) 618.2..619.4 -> 9.6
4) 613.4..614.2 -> 10.5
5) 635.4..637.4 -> 8.52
